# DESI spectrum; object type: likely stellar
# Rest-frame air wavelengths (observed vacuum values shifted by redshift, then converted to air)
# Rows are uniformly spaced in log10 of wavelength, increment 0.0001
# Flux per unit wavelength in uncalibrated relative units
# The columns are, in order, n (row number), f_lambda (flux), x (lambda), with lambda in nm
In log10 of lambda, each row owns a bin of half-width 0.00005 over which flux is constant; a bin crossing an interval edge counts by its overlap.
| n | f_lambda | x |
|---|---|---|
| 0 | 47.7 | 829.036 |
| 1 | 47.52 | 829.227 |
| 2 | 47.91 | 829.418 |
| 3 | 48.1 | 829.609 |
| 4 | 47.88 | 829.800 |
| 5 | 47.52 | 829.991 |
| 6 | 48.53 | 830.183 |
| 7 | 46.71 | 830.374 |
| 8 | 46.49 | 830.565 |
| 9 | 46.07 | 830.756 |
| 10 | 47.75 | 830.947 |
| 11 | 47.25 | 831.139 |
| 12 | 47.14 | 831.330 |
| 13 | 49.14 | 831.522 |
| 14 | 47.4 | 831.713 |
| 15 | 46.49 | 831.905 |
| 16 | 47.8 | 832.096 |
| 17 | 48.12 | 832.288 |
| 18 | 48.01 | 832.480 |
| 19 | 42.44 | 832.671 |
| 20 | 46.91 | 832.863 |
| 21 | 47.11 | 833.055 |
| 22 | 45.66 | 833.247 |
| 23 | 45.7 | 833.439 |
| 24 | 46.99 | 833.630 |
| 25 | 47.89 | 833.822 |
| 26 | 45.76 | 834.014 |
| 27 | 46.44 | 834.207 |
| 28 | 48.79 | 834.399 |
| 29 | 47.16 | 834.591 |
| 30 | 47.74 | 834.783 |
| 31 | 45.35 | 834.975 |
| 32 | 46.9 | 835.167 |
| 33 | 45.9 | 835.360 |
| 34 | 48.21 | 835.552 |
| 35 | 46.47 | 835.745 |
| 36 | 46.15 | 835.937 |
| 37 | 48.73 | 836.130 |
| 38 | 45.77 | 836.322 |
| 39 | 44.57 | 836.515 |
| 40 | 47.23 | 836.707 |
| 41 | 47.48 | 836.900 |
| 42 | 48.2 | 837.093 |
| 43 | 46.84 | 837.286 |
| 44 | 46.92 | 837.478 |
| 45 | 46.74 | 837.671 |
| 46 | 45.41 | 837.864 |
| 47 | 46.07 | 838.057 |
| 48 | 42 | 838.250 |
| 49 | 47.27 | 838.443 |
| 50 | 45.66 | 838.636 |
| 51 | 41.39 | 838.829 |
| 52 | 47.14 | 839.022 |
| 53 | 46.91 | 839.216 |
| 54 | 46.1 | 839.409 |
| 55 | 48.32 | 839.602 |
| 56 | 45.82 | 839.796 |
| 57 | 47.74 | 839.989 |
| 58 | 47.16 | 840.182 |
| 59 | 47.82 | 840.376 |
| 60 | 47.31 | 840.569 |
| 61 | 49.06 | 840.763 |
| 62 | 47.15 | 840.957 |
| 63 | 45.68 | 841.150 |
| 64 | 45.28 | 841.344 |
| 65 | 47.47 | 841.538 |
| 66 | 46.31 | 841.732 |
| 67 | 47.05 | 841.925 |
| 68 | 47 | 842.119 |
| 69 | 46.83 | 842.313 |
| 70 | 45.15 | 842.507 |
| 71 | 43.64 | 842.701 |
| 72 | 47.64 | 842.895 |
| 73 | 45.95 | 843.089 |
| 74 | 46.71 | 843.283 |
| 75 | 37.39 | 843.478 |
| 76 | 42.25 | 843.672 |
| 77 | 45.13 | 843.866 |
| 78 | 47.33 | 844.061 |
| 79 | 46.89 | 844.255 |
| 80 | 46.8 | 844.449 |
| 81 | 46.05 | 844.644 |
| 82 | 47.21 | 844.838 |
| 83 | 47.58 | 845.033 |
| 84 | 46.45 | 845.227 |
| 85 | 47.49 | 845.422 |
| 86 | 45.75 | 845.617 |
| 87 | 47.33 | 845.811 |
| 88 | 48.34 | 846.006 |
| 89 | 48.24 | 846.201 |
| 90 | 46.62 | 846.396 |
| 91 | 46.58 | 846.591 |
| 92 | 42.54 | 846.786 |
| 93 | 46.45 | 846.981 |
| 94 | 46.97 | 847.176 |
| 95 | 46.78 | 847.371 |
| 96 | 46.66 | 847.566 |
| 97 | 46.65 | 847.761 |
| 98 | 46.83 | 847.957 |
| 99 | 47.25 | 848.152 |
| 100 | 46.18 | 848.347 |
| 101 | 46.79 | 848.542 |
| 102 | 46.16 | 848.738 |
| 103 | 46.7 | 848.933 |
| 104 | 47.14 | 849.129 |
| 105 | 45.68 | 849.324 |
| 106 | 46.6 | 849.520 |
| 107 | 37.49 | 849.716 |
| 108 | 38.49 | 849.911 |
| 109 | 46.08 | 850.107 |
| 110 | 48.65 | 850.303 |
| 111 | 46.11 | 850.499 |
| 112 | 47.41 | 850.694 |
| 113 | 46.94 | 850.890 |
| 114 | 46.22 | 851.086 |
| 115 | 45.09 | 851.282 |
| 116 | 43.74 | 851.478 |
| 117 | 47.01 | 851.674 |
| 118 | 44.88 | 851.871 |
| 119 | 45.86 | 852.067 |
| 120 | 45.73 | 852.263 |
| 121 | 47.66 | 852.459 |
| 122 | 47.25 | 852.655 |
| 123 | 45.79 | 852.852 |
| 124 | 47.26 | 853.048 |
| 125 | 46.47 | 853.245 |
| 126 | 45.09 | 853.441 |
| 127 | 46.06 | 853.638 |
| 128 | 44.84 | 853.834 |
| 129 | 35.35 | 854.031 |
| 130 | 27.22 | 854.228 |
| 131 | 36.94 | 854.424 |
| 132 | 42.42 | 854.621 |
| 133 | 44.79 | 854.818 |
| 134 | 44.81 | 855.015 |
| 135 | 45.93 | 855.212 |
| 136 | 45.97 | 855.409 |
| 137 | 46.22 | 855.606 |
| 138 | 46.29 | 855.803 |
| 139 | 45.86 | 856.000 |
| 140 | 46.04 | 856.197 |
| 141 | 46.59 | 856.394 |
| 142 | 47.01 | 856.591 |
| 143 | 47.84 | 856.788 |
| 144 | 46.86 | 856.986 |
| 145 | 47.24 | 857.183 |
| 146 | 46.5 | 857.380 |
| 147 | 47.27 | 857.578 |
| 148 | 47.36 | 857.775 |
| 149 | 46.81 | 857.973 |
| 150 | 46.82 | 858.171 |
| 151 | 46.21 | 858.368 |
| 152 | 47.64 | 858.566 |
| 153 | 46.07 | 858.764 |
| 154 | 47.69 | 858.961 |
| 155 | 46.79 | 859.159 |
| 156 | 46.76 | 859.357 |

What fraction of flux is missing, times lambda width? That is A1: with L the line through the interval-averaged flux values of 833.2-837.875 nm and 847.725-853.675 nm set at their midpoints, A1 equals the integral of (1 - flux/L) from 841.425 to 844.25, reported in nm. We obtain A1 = 0.05 nm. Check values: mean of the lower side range 46.8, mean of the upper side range 45.8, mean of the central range 45.5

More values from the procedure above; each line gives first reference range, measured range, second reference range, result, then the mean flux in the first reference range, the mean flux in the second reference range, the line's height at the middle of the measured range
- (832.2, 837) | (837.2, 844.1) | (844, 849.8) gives 0.09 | 46.7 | 46.4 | 46.6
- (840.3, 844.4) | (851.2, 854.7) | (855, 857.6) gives 0.21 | 46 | 46.5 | 46.4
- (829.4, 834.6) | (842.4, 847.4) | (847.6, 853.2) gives 0.03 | 47.1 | 45.9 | 46.2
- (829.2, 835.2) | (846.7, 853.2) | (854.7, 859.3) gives 0.12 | 47.1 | 46.5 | 46.7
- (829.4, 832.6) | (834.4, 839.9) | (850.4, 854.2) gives 0.05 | 47.5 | 45.2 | 46.8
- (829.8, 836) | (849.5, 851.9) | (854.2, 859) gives 0.05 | 47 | 45.5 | 45.8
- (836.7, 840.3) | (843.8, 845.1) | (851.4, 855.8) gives -0.04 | 46.3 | 44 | 45.4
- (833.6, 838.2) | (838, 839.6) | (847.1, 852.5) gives 0.04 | 46.8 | 45.8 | 46.6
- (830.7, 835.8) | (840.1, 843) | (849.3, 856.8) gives -0.05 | 46.9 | 44.6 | 45.9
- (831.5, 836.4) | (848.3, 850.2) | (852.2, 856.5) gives 0.00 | 46.9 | 44.1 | 44.8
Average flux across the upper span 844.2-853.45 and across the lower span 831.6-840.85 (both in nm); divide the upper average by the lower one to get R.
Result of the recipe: 0.99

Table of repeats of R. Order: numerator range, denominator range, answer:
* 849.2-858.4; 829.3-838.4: 0.96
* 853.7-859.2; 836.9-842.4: 0.96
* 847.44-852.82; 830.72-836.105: 0.98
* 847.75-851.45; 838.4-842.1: 0.98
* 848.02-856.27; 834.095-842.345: 0.96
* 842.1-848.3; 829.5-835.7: 0.98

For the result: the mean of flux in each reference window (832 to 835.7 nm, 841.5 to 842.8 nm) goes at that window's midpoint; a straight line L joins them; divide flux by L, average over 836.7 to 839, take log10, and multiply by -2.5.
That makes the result 0.01 mag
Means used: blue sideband 46.8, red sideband 46.2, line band 45.9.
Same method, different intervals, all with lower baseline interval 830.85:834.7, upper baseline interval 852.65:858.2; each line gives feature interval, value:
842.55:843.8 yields 0.05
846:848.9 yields -0.02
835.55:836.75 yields 0.00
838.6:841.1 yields -0.01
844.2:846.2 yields -0.03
